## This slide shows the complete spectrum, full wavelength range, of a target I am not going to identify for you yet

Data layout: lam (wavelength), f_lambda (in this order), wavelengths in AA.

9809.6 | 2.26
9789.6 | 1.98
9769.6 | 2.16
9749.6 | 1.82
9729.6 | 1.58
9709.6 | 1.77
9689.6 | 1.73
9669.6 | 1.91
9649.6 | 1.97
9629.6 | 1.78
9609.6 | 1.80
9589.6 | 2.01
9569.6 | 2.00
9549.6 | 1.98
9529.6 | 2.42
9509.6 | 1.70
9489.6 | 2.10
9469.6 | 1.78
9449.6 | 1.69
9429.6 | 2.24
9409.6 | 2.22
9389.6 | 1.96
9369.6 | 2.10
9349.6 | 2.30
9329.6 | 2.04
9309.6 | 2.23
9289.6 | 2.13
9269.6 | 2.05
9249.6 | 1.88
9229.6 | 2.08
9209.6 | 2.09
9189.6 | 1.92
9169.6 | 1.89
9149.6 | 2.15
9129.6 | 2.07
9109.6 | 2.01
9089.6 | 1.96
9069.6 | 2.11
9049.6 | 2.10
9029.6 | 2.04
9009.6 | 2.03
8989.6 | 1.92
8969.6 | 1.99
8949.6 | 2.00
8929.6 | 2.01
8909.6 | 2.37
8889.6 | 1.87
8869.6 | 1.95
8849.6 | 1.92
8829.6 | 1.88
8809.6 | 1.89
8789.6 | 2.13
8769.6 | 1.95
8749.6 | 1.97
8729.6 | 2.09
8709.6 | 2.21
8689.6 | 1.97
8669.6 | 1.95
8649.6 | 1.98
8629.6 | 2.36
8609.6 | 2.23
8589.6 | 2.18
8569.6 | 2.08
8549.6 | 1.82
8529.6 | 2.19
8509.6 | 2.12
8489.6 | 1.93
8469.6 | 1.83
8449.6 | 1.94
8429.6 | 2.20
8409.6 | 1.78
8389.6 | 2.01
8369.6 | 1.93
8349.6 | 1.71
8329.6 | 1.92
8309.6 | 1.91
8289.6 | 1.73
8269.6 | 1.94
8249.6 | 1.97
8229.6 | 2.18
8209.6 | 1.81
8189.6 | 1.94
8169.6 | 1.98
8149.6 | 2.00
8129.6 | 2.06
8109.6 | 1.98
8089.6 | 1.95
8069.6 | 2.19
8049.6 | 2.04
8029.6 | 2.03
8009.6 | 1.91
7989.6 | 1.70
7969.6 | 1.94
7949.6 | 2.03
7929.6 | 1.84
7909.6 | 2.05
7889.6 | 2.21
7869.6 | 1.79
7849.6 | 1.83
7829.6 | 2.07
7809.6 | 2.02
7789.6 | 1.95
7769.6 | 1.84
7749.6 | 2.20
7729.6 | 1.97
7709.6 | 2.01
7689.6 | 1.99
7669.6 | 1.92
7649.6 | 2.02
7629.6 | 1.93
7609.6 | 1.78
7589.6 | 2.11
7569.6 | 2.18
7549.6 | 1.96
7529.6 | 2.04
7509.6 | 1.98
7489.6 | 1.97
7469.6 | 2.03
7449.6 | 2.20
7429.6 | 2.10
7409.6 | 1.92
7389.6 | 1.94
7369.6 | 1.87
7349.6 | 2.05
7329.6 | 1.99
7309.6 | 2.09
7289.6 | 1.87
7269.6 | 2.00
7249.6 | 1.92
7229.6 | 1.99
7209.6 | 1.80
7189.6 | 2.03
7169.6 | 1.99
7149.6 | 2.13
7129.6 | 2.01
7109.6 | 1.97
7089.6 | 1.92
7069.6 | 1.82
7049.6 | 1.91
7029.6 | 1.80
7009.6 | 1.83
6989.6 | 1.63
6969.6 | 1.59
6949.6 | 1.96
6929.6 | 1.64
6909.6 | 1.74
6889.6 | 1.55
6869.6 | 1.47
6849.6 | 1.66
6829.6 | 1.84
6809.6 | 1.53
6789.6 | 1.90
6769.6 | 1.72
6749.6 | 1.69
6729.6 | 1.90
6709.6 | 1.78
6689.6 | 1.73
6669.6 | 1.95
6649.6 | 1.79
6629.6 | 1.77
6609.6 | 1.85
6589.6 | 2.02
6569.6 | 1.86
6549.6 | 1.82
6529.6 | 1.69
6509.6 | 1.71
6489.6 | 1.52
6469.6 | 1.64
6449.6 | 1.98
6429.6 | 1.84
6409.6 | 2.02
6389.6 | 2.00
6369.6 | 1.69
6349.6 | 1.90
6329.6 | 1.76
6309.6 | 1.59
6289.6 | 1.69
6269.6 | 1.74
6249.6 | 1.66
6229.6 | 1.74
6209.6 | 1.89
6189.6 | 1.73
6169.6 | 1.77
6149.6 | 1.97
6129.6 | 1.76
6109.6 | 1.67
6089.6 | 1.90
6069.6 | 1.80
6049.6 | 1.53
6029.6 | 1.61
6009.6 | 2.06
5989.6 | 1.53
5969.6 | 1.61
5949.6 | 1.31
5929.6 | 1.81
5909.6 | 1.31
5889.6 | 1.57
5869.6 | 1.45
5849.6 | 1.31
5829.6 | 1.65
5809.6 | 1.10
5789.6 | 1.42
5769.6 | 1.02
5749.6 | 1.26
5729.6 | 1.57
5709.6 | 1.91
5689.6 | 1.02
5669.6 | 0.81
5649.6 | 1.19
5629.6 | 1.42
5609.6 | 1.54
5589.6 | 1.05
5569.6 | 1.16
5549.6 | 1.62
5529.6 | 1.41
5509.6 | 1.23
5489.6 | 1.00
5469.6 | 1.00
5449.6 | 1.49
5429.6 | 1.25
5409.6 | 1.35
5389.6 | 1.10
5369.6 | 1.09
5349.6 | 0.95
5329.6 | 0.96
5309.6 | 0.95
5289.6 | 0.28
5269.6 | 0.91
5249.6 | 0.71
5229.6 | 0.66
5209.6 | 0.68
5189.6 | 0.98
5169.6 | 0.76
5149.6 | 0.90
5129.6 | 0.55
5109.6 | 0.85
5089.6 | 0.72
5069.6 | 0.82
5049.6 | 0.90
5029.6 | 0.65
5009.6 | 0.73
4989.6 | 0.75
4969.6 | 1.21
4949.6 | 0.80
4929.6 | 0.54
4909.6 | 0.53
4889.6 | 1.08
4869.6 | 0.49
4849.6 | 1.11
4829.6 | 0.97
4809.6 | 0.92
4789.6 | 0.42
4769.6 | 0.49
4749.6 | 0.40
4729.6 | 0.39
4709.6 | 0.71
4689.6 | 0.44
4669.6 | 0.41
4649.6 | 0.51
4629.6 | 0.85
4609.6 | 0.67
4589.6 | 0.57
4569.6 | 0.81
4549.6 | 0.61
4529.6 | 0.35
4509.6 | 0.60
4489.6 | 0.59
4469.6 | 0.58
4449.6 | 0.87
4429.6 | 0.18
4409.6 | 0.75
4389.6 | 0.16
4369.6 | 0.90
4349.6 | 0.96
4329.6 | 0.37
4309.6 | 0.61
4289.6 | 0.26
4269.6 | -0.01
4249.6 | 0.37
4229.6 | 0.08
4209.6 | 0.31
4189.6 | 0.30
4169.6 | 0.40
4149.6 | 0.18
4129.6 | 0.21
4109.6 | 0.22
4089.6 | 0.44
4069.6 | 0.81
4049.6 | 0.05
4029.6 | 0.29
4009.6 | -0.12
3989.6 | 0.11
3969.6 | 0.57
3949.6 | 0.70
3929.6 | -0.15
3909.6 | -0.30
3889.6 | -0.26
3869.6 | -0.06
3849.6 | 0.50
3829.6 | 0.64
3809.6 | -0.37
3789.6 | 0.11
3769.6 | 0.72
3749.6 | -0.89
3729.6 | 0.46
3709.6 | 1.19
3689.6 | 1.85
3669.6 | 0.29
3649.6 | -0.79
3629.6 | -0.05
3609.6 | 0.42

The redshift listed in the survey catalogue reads 0.333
